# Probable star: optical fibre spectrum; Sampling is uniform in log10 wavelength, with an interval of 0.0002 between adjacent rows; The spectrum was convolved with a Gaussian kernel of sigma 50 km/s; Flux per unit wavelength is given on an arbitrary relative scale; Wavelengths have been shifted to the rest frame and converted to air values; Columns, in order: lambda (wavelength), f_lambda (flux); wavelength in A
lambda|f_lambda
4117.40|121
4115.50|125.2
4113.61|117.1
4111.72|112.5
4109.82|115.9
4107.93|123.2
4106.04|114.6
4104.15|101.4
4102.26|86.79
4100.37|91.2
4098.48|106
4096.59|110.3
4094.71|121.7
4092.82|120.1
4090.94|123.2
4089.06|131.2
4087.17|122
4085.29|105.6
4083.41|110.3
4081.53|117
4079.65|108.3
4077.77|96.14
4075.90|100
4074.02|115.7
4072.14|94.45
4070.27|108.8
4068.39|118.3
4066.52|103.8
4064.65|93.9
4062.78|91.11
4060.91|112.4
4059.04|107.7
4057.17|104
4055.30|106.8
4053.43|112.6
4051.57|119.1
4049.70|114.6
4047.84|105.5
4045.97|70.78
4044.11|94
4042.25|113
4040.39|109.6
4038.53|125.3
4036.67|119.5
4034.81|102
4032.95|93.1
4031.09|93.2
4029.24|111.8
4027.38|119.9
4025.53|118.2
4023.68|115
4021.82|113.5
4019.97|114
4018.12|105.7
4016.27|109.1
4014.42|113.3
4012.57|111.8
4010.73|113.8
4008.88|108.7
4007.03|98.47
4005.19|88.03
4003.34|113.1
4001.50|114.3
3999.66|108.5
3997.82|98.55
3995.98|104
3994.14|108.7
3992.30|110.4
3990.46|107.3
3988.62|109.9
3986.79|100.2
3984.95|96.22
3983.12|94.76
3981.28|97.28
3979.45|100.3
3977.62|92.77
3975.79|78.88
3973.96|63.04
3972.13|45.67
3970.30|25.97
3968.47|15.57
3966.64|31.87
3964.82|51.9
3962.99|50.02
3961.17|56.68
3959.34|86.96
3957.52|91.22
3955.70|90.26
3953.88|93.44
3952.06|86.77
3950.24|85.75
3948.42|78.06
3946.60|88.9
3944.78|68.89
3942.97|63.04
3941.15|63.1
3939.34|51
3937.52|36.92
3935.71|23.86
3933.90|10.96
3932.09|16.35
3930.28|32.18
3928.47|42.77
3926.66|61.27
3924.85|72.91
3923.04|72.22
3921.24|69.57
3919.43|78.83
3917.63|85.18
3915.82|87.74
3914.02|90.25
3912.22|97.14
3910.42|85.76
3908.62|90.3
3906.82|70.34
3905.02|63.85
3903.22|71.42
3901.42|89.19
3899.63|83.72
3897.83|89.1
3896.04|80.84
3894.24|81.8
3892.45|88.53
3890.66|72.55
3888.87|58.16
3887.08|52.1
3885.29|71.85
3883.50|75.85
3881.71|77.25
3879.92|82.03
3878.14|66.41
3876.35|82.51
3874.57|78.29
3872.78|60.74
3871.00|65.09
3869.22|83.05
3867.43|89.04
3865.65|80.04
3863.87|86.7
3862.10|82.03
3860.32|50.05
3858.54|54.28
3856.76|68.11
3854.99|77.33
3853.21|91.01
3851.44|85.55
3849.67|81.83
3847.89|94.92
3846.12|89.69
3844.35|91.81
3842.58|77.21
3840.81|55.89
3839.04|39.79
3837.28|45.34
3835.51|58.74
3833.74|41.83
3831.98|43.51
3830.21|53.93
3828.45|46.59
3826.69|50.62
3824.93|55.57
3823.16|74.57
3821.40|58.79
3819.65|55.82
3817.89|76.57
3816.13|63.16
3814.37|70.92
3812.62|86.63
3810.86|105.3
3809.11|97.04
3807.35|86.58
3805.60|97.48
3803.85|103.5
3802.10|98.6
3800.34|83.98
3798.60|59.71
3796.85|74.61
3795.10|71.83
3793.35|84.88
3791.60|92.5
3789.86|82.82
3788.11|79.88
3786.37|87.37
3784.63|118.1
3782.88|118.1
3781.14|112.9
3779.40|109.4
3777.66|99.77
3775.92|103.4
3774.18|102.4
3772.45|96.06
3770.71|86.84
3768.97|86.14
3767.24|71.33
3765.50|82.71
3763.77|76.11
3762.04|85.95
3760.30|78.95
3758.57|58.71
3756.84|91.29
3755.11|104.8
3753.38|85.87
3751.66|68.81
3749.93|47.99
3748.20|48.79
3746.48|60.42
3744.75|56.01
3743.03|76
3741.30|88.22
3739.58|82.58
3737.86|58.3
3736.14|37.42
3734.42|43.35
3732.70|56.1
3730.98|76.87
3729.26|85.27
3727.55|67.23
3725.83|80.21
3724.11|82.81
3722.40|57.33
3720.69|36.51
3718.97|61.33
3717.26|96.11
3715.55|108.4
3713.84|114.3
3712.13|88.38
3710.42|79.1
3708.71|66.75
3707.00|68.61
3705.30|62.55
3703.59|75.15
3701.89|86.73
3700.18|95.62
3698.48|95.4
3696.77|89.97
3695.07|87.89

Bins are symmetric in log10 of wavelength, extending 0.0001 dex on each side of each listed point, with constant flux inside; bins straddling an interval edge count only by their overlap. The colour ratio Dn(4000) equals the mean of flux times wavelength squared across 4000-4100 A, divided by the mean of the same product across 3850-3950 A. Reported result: 1.66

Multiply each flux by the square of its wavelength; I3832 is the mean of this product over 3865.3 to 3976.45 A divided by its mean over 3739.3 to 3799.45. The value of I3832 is 0.9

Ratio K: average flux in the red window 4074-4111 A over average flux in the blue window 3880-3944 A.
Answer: 1.6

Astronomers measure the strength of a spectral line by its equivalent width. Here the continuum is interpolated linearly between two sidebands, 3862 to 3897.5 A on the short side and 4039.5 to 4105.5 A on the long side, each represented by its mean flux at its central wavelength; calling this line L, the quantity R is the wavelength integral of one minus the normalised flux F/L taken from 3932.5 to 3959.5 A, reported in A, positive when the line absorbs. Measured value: 6.4 A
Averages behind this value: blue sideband 75.8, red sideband 107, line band 66.5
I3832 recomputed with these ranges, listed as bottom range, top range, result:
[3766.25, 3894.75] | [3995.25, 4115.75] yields 1.57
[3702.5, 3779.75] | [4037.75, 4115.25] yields 1.69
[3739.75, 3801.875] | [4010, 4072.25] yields 1.47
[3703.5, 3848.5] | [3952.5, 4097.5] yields 1.48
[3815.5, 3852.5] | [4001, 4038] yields 1.87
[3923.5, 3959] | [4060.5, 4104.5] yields 1.88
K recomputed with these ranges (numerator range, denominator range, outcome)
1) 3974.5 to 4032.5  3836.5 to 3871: 1.41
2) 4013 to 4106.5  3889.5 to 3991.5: 1.51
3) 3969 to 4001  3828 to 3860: 1.36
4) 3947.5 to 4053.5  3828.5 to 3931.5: 1.31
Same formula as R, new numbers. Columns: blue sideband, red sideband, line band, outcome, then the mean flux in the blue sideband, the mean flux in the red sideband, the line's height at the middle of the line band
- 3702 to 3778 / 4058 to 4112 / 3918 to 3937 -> 9.1 A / 75.9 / 109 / 93.9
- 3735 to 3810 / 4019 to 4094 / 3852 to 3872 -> 3.6 A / 83.5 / 109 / 91.5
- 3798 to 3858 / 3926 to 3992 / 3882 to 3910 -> -2.7 A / 72.5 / 66.9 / 69.6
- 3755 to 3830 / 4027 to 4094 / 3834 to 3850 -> 3.5 A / 83.9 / 108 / 88.3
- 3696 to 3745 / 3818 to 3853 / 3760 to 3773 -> -2.2 A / 75.1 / 64.1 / 70.7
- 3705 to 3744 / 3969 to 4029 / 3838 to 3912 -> 9.6 A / 72.9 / 99.6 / 87.5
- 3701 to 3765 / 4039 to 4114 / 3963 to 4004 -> 6.2 A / 73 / 108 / 98.8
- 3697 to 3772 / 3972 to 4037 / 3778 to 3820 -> -3.7 A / 75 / 103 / 81.8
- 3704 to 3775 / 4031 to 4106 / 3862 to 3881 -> 2.2 A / 74.7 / 107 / 87.8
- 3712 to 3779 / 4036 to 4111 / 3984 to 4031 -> -2.8 A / 76.8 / 109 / 102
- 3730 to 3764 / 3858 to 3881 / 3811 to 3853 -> 3.7 A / 69.1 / 74.2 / 72.6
